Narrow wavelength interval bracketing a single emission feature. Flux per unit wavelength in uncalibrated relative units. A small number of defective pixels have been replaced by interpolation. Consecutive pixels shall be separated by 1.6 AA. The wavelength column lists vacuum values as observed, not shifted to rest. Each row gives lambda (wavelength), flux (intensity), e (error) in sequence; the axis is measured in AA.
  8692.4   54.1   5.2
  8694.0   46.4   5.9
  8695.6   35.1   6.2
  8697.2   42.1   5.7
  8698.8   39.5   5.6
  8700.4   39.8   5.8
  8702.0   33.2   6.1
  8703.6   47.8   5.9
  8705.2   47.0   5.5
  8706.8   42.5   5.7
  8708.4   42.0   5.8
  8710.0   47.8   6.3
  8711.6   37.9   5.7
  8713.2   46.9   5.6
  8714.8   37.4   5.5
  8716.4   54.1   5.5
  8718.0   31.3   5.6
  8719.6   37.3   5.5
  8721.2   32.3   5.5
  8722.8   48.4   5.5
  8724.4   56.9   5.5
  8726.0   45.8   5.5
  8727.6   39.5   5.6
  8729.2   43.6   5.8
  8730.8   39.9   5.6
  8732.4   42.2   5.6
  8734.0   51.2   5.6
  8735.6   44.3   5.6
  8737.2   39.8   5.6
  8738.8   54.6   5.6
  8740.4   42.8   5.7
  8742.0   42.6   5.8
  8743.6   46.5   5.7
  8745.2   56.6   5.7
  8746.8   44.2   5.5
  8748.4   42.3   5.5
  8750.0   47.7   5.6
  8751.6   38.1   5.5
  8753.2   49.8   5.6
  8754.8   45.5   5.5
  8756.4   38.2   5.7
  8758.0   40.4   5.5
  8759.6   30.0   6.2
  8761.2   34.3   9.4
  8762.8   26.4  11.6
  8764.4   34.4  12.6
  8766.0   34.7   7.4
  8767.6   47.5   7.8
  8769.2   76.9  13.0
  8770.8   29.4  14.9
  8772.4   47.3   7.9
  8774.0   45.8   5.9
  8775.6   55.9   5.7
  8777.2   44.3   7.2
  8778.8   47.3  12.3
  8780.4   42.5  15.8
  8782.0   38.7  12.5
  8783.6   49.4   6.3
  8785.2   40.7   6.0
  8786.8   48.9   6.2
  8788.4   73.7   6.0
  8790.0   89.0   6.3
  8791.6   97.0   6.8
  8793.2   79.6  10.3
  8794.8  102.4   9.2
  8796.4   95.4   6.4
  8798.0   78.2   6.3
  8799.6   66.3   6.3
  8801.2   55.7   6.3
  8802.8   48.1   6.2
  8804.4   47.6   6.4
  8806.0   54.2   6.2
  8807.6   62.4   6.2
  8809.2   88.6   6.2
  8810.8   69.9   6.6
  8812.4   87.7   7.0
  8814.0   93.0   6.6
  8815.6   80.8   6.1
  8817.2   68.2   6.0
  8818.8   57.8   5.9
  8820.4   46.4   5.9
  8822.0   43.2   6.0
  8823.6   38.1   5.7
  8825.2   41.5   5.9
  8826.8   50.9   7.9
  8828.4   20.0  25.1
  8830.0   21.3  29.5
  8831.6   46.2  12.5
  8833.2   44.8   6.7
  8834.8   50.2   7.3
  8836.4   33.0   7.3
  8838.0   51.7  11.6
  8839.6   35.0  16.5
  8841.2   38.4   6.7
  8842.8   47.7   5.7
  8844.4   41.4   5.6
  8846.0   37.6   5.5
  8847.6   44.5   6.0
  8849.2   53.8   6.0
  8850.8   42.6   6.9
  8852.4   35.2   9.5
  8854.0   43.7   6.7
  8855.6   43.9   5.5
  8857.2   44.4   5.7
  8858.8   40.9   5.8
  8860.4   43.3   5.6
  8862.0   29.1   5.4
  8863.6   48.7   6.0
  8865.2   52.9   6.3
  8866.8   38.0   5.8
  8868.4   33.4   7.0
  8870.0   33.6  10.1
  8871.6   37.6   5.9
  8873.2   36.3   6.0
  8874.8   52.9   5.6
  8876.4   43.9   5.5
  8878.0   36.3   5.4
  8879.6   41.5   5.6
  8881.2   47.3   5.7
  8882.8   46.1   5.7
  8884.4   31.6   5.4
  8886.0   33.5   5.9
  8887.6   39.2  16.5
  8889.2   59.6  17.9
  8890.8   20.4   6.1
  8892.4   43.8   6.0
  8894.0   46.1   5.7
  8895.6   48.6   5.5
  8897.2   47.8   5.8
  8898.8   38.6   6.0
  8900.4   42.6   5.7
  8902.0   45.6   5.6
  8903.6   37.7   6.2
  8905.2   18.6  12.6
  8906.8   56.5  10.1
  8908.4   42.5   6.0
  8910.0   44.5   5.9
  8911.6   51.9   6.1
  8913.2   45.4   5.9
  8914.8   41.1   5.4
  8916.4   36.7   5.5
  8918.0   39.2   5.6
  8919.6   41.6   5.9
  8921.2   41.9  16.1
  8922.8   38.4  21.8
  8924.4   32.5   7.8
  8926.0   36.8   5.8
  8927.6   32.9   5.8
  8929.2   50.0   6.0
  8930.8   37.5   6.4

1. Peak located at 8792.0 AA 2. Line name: [S II]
